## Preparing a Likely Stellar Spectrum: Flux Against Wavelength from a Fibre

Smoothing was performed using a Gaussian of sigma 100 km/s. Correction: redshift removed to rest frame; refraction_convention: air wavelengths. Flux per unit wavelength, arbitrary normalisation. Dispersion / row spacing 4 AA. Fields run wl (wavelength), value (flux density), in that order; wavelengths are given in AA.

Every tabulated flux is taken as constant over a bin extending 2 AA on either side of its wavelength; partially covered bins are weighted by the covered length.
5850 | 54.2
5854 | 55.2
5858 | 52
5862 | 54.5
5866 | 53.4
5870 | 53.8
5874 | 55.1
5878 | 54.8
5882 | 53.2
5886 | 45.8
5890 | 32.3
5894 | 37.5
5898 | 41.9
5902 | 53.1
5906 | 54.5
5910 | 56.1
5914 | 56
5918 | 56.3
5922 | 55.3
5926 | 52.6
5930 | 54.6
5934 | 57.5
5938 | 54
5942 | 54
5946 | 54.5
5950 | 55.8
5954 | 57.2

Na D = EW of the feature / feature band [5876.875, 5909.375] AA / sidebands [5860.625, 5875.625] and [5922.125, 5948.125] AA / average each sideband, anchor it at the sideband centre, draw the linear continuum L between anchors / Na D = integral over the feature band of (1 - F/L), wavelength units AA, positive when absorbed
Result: 4.5 AA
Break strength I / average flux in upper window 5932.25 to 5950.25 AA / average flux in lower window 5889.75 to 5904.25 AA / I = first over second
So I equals 1.30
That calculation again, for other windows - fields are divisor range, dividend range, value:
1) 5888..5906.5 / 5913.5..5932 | 1.28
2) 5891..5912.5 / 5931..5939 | 1.16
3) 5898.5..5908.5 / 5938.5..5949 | 1.04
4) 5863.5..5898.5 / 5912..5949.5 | 1.15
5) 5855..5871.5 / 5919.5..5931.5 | 1.01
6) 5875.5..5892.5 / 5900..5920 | 1.19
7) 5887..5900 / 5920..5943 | 1.44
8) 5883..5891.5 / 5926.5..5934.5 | 1.34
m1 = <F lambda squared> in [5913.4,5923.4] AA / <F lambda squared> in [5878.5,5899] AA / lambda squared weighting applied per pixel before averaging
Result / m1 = 1.31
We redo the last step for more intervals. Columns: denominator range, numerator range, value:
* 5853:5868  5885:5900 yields 0.73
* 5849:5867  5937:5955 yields 1.05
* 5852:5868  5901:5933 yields 1.04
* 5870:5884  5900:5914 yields 1.02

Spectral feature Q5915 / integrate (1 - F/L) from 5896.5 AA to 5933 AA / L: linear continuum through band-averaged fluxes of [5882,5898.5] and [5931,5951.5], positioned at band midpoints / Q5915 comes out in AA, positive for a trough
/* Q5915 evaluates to -4.6 AA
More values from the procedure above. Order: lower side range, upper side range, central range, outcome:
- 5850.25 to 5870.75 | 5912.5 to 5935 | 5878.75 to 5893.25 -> 2.72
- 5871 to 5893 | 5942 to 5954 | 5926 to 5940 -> -0.35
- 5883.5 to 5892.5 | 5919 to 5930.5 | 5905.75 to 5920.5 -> -1.86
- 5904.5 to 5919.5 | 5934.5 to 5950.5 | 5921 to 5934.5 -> 0.13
